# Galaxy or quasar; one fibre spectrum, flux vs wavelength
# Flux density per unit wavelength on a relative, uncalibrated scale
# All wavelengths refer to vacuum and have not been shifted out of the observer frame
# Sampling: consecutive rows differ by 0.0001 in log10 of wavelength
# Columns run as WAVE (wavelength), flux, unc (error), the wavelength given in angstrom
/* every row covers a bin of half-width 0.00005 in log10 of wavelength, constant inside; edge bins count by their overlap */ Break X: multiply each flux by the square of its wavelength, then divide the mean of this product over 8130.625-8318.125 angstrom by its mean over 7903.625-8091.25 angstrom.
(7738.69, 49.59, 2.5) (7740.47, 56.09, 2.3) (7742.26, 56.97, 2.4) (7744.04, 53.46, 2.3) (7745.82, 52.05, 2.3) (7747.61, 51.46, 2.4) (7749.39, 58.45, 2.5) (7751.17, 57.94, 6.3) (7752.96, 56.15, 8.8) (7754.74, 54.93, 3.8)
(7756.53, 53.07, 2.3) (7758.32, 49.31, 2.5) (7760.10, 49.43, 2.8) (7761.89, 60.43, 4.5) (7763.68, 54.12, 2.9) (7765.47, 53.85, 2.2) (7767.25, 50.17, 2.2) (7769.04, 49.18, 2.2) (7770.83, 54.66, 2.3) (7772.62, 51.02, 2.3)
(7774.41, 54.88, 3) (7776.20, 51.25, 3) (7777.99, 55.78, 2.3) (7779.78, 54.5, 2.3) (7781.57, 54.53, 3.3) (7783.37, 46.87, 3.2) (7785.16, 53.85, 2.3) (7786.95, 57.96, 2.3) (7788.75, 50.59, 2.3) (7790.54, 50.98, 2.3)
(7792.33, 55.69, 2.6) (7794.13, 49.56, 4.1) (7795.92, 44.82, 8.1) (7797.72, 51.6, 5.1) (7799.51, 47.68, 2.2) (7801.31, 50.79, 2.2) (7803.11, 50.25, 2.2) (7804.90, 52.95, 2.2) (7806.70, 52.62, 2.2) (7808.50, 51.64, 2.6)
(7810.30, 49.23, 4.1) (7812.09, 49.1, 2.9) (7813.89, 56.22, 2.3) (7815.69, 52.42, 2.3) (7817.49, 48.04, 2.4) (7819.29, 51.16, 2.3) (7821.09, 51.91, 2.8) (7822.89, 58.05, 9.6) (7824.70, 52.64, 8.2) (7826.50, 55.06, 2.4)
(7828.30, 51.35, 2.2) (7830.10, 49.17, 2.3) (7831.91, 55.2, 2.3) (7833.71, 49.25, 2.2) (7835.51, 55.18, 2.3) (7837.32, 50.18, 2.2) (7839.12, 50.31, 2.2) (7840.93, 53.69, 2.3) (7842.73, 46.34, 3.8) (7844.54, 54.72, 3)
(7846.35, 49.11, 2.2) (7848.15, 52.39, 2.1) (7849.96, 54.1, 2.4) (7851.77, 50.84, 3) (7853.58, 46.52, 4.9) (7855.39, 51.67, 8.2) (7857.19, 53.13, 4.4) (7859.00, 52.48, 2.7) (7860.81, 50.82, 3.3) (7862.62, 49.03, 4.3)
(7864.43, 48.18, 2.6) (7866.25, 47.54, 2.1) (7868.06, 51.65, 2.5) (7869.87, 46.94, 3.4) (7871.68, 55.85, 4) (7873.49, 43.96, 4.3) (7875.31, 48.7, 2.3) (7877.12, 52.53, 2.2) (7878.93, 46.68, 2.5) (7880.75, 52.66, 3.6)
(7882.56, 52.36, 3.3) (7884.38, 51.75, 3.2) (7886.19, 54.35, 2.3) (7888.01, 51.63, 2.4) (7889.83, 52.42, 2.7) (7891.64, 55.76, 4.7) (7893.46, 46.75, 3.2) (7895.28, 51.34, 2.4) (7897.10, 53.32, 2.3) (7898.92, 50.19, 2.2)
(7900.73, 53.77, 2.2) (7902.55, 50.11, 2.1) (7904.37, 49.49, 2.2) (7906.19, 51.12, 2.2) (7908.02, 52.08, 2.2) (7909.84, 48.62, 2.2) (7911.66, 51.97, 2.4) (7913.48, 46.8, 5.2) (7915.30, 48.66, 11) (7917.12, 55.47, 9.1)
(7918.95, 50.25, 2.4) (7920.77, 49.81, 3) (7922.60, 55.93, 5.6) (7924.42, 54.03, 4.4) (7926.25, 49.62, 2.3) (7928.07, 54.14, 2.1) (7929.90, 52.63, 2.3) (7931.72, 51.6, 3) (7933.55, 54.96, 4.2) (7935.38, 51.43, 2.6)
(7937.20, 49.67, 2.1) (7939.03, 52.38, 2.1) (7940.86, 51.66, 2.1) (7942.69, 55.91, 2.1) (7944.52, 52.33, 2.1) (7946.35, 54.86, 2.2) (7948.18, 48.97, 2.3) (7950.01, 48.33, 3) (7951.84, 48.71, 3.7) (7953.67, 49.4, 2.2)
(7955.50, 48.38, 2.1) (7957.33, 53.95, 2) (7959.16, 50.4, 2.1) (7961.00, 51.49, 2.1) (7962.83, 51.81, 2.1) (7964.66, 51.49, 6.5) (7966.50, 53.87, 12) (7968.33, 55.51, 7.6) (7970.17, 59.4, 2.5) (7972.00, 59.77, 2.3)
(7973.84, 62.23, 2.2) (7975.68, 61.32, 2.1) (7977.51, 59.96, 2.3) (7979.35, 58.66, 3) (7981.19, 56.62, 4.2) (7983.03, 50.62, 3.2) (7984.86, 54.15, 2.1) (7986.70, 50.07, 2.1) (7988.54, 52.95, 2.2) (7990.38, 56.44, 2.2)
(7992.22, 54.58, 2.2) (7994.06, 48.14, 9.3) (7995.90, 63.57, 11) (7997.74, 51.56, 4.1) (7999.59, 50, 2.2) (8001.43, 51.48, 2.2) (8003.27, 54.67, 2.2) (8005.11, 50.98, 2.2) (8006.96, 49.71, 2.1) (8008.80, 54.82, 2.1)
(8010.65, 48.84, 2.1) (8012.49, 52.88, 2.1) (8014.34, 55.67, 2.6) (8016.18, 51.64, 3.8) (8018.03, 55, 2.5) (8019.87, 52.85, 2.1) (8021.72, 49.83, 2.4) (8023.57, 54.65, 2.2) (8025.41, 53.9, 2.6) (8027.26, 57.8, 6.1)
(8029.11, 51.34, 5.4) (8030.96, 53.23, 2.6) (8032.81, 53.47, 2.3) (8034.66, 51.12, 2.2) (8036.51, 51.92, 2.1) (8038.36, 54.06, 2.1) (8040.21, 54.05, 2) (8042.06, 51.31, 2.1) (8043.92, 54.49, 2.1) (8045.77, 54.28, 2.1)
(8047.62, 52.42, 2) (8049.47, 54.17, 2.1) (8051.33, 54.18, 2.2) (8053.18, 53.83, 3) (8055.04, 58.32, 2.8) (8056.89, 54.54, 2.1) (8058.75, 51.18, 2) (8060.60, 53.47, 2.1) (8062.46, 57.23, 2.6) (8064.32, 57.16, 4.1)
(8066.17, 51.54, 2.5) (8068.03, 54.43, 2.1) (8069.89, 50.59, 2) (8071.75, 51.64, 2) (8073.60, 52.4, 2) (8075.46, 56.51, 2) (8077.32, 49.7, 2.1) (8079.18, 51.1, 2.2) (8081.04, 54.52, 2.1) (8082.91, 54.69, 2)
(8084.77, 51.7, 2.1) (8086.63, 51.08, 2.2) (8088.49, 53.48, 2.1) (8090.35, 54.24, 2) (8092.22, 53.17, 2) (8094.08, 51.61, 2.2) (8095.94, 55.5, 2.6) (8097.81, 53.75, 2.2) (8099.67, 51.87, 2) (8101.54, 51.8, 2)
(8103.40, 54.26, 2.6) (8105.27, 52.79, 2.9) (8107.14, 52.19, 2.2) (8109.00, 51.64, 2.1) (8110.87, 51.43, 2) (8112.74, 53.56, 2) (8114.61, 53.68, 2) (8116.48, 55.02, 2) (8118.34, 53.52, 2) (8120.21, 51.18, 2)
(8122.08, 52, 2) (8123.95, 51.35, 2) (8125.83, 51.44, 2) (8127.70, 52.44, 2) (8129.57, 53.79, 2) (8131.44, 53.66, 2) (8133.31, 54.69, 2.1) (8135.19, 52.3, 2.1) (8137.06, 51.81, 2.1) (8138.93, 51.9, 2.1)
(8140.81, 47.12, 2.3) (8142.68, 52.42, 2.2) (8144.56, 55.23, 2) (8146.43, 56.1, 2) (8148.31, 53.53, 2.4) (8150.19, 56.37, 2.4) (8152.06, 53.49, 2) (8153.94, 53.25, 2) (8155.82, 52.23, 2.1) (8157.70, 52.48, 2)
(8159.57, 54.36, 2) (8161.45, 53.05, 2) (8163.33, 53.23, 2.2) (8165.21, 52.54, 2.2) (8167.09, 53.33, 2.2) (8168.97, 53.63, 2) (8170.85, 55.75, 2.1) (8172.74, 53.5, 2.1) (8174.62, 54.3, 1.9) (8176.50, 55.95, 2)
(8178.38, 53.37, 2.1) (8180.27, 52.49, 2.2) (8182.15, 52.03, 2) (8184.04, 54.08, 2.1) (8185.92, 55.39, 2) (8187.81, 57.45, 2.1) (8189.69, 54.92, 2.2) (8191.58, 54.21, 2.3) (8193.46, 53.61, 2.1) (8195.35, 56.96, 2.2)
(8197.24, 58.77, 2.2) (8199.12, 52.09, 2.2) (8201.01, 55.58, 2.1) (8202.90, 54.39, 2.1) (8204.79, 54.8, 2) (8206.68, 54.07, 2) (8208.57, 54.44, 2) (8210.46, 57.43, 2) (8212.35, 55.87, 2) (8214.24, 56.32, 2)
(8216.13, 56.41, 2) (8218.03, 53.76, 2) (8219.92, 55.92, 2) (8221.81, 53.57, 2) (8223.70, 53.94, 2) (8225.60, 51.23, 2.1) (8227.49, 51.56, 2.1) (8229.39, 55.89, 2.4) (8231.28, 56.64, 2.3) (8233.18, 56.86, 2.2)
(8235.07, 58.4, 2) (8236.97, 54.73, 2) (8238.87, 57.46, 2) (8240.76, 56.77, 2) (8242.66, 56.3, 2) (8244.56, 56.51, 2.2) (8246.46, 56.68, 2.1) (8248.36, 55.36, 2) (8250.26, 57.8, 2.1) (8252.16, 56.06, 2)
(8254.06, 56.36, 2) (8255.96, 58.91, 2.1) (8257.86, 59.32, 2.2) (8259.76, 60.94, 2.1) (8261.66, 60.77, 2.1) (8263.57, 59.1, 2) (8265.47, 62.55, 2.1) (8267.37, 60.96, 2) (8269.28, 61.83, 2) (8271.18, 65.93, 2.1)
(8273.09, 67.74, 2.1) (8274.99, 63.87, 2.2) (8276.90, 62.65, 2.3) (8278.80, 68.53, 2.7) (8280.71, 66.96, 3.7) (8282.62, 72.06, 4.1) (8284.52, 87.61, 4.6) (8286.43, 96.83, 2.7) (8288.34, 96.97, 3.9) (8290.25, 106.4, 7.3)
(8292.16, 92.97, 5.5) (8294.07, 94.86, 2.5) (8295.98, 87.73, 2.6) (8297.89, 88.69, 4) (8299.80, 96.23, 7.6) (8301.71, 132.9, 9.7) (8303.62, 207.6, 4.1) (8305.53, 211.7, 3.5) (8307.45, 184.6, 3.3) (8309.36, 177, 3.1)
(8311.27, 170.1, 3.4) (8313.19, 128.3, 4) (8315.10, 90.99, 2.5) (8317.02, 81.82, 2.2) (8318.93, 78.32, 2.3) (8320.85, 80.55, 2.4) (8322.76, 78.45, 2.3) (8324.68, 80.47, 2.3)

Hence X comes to 1.4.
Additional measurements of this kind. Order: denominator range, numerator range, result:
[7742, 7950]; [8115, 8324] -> 1.44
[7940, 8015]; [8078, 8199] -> 1.04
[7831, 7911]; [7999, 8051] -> 1.08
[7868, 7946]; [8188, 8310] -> 1.54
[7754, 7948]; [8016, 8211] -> 1.11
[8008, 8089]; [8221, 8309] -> 1.54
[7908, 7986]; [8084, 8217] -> 1.06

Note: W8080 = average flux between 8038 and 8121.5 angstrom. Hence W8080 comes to 53.3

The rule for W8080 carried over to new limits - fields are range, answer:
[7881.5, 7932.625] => 51.6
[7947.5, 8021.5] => 53.5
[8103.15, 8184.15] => 53.1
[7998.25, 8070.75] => 53.2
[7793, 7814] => 50.4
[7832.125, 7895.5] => 50.9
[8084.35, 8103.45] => 52.9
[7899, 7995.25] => 52.8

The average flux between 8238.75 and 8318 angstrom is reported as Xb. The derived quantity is 88.4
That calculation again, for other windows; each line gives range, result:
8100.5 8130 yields 52.6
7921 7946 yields 52.7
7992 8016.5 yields 52.7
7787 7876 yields 51.1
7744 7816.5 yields 52.6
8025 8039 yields 53.3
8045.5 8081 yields 53.6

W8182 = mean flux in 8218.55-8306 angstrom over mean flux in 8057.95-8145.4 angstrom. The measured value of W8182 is 1.39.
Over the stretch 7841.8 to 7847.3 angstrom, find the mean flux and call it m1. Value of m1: 50.1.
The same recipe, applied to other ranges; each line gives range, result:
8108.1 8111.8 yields 51.5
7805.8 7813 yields 50.7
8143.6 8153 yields 54.9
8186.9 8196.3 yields 55.4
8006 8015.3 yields 52.4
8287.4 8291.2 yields 102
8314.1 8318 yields 87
